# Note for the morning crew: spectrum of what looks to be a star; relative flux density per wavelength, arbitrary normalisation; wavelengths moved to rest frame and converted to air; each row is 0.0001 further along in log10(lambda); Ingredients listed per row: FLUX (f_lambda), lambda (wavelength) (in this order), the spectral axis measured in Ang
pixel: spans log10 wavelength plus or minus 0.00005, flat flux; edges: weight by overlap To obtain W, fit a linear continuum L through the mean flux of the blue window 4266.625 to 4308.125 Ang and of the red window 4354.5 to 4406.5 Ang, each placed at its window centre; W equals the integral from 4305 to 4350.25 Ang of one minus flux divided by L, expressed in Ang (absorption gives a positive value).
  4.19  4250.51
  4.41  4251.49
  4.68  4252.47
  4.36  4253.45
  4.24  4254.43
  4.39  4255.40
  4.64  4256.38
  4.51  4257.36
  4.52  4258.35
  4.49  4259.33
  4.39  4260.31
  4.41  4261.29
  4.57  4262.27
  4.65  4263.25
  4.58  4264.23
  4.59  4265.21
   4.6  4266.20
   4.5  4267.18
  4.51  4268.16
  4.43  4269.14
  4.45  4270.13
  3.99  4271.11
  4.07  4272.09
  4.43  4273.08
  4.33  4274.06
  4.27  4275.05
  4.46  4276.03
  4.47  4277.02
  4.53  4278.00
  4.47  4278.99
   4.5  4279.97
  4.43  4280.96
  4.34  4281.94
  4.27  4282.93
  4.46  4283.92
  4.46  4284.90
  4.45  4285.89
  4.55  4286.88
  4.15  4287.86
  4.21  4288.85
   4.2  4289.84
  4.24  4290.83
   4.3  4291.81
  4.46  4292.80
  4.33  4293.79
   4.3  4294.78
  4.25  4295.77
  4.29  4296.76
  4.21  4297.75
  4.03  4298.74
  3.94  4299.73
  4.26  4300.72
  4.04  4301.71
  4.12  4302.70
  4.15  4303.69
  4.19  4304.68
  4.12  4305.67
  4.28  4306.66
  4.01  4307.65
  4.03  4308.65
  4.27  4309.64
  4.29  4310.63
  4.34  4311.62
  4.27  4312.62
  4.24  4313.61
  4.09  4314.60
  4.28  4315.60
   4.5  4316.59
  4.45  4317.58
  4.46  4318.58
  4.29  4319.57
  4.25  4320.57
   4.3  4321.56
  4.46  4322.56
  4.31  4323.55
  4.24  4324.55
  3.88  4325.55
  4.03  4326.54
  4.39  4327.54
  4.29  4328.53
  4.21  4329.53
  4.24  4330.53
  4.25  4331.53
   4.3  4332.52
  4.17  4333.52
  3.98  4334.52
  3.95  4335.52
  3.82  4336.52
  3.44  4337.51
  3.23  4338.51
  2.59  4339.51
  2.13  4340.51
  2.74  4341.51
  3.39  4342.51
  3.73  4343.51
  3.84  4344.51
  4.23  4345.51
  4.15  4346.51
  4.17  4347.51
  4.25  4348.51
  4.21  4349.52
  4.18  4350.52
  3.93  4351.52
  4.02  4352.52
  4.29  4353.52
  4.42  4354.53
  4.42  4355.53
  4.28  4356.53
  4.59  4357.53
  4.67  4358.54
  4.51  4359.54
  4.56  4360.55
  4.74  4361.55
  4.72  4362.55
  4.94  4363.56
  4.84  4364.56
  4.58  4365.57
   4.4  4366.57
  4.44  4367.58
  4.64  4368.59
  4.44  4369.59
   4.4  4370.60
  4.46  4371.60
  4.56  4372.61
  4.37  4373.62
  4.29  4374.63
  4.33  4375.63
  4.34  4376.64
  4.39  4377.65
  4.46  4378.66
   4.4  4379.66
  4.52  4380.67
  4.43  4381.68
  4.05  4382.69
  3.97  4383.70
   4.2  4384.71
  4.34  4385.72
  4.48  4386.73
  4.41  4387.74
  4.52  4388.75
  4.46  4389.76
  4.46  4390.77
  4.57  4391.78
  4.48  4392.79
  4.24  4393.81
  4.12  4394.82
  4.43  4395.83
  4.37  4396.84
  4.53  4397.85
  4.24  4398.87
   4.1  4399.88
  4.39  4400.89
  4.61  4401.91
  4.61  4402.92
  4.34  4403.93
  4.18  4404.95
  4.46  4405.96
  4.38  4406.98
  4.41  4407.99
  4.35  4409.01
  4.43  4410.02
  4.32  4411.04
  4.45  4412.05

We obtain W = 3.4 Ang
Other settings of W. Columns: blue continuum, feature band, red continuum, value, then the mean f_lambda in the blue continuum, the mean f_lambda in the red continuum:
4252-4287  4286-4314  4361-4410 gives 1.4 Ang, 4.44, 4.43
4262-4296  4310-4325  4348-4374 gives 0.4 Ang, 4.39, 4.46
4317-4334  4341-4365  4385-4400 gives 0.4 Ang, 4.27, 4.39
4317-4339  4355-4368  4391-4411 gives -1.1 Ang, 4.14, 4.38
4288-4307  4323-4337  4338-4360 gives -0.5 Ang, 4.2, 3.91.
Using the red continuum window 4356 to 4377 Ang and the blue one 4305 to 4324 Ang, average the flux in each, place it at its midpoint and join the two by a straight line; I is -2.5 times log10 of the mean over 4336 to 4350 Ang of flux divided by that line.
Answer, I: 0.23 mag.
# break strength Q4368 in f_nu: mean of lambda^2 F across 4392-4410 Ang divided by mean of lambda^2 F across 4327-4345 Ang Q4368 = 1.22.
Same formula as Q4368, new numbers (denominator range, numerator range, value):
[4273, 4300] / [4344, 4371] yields 1.05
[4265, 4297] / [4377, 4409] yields 1.05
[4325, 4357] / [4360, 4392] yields 1.16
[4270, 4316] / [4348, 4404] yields 1.07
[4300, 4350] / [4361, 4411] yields 1.13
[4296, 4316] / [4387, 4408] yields 1.10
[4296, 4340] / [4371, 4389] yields 1.09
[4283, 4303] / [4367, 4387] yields 1.07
